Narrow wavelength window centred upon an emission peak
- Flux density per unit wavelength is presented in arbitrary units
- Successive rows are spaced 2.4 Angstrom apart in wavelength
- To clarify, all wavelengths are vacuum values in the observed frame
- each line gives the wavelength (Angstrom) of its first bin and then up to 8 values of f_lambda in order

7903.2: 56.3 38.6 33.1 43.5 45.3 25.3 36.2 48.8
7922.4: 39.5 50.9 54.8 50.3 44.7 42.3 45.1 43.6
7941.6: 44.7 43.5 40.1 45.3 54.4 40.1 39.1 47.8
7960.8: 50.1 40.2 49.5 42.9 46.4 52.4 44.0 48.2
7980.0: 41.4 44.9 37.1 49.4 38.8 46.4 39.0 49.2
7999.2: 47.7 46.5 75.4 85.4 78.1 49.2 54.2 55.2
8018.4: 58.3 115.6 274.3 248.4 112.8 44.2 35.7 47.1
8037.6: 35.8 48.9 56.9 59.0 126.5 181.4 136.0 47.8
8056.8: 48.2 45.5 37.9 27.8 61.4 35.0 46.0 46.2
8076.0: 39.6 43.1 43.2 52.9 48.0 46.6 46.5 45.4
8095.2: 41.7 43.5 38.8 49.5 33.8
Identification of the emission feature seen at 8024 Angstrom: H-alpha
